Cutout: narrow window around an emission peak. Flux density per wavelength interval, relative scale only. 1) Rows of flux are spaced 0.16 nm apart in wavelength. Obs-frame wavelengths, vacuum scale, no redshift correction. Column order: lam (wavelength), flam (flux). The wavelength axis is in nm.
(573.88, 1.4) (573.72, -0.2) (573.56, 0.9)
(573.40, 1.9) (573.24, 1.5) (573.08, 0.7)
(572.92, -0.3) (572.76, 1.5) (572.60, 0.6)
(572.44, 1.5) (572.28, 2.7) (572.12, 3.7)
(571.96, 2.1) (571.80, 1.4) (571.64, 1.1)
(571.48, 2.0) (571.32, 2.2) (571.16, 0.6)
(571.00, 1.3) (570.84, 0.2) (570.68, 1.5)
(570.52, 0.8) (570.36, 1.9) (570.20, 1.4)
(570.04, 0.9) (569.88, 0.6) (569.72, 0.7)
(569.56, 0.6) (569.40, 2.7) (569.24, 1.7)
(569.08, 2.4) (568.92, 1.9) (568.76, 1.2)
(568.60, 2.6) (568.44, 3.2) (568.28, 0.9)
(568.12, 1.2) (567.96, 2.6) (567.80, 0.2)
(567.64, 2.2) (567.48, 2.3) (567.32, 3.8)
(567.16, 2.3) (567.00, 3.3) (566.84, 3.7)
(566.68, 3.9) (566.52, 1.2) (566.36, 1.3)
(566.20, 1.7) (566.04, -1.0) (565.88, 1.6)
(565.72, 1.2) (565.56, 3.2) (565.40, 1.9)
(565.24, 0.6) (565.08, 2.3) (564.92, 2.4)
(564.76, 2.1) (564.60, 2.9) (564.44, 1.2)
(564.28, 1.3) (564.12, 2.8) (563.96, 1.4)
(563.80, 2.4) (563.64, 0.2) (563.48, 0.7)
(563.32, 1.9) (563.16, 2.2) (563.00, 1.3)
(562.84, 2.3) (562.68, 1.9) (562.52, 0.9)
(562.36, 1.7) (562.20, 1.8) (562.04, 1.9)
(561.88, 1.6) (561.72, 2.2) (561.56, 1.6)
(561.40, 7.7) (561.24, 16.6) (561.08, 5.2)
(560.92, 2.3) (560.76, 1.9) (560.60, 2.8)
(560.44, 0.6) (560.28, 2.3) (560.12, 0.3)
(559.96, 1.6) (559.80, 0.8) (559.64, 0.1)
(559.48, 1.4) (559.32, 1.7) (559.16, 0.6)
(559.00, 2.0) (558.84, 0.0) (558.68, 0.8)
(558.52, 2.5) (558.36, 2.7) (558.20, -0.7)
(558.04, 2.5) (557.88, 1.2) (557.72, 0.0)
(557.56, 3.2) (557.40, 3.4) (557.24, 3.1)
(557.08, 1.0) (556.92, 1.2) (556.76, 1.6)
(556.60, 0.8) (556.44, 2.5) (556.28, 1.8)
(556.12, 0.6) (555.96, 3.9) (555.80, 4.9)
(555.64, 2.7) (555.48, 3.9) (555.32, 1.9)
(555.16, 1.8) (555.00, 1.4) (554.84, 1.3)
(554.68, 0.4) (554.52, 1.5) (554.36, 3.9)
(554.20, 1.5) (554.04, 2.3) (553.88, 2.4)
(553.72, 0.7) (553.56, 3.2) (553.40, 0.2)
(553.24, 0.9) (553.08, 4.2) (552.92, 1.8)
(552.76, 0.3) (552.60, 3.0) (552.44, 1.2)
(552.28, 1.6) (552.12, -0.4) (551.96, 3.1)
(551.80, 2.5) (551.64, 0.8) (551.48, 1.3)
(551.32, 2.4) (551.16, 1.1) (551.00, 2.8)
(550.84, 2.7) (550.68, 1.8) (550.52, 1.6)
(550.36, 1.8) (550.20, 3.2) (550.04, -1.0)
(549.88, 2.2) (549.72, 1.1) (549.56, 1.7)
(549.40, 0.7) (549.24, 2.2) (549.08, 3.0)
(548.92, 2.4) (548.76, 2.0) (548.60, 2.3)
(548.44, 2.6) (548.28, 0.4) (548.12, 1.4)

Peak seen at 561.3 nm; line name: [O III] 5007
